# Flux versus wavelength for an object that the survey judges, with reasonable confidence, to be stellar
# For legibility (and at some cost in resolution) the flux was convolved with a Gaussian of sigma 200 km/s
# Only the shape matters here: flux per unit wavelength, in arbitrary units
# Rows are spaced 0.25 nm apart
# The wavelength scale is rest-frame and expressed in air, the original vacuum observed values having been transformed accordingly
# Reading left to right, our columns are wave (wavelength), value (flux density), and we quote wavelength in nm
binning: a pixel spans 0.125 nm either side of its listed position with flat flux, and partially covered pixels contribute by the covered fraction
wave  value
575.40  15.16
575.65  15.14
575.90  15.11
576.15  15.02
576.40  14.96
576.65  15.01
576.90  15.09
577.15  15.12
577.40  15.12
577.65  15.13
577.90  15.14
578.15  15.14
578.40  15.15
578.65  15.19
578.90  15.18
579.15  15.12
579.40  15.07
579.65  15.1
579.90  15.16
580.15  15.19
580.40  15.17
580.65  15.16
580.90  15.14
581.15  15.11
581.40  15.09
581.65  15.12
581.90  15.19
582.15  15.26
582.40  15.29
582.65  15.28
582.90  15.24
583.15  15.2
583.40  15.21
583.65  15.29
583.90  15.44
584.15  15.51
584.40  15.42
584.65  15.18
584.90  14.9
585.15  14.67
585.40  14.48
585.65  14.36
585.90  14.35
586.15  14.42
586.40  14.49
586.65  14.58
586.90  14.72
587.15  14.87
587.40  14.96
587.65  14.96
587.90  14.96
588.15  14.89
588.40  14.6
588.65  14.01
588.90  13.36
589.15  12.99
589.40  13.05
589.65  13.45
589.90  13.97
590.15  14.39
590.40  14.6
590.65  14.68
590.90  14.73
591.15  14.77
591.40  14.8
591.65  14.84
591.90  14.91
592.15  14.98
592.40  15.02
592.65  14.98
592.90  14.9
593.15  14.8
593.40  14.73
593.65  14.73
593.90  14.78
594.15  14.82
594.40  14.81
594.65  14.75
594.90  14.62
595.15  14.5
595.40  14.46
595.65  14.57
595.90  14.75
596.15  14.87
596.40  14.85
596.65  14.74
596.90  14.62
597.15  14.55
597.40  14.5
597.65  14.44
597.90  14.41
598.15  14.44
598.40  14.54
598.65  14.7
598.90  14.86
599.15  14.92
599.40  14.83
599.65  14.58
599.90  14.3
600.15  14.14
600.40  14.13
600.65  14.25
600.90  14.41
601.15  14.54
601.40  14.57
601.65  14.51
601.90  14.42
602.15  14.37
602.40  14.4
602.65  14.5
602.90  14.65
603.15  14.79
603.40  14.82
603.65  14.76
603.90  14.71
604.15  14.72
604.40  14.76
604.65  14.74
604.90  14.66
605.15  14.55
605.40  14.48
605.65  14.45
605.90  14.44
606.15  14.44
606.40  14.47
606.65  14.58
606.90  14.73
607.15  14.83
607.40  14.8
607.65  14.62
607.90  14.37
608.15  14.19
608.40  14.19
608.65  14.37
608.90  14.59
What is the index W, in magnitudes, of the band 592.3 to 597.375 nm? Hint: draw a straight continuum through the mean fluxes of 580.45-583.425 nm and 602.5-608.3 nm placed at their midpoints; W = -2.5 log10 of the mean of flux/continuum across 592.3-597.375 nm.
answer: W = 0.01 mag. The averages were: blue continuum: 15.2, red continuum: 14.6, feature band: 14.7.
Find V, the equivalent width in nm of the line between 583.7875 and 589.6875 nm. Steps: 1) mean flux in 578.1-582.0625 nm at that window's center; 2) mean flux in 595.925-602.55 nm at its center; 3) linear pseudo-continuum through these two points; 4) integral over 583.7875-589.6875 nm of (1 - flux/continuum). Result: 0.156 nm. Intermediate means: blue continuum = 15.1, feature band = 14.5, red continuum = 14.5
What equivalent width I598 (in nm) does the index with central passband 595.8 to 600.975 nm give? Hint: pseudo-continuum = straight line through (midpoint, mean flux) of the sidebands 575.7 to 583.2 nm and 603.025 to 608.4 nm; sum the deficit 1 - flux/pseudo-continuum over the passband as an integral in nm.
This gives 0.07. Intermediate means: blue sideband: 15.1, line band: 14.6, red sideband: 14.6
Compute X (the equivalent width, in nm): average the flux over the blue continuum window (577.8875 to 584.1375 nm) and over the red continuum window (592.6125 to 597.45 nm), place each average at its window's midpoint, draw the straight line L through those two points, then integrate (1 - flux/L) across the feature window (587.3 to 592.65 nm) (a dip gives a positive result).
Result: 0.16 nm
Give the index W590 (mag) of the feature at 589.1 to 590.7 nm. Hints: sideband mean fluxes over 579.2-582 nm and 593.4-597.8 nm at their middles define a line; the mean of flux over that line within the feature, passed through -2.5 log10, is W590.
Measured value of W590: 0.073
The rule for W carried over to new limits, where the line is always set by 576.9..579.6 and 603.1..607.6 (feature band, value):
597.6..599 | 0.02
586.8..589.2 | 0.04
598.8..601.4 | 0.02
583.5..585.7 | 0.00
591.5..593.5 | 0.00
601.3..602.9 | 0.02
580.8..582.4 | -0.01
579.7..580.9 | 0.00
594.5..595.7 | 0.02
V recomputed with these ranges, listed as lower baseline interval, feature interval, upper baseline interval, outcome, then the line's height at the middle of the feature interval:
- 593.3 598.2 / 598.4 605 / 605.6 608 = 0.015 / 14.6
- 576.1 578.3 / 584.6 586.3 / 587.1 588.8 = 0.024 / 14.8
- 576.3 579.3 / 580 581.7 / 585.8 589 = -0.023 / 14.9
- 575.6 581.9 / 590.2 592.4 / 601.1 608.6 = 0.010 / 14.9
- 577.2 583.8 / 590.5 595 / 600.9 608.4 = 0.016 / 14.9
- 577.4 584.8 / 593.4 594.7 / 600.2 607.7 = 0.006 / 14.8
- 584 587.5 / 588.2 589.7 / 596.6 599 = 0.110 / 14.7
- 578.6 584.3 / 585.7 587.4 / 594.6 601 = 0.047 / 15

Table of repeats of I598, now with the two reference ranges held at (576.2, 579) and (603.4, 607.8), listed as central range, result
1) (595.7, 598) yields 0.02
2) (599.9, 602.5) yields 0.06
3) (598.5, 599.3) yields 0.00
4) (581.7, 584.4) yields -0.05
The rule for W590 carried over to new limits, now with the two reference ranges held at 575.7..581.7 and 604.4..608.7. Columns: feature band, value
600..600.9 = 0.03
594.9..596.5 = 0.01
